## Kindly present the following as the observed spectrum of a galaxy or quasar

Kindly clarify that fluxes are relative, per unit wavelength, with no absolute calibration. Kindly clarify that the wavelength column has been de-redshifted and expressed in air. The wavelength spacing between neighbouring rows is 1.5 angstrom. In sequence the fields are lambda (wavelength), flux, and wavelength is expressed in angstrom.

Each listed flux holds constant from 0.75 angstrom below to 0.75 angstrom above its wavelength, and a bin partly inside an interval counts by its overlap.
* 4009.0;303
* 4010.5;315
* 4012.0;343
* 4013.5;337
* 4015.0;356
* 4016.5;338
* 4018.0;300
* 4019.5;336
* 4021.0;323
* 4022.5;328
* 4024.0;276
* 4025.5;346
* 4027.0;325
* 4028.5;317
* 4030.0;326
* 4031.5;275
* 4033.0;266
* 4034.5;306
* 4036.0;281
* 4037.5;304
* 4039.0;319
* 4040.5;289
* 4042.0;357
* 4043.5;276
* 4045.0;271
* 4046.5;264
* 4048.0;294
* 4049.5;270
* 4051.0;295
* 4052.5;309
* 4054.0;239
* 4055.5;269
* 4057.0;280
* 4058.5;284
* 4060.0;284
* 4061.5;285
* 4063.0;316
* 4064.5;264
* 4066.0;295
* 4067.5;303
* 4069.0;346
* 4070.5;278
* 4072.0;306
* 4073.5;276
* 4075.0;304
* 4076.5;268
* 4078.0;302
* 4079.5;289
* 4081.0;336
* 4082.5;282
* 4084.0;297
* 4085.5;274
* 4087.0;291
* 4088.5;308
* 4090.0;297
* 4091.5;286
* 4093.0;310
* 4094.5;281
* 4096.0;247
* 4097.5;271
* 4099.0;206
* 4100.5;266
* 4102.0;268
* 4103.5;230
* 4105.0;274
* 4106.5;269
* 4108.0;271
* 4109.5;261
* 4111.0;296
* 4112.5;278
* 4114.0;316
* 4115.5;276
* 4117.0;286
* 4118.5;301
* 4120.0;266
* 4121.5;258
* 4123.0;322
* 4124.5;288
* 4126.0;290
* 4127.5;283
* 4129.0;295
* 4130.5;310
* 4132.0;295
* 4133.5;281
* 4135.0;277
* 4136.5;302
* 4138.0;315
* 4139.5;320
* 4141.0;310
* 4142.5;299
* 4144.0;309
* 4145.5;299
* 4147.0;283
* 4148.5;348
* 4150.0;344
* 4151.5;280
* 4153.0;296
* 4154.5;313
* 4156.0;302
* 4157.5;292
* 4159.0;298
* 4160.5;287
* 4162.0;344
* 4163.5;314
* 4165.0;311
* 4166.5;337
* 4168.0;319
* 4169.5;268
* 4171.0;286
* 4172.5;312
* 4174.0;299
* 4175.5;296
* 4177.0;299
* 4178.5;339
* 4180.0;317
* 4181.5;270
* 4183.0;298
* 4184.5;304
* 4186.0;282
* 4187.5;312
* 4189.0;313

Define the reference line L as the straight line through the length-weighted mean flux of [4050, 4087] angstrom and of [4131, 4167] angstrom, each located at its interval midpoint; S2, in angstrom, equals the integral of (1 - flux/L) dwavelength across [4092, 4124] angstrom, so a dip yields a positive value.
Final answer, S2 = 2.6 angstrom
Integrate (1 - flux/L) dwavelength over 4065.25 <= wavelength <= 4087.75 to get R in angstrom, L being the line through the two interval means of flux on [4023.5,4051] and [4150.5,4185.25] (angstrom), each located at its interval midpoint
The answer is 0.2 angstrom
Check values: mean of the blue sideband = 298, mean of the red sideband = 304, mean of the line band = 296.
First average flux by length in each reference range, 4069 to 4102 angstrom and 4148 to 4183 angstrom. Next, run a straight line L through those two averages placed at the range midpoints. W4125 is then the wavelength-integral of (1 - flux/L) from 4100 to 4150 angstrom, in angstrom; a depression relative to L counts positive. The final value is 1.0 angstrom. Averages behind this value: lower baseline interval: 286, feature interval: 290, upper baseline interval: 307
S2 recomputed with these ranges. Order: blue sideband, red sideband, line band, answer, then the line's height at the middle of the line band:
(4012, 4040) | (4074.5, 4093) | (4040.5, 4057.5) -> 1.3 angstrom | 307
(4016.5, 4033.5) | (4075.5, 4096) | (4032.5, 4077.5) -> 1.8 angstrom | 303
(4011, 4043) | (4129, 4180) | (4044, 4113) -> 6.5 angstrom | 312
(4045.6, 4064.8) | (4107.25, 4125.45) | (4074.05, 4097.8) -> -0.6 angstrom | 283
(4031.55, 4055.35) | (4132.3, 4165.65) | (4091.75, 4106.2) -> 1.7 angstrom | 297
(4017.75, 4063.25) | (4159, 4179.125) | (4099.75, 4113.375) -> 1.5 angstrom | 303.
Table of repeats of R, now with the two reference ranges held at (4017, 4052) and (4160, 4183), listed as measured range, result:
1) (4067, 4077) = 0.18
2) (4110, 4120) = 0.50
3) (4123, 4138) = 0.55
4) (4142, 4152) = -0.13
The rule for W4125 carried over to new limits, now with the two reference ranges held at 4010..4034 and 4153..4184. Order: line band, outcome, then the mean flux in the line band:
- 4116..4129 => 0.94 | 287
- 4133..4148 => 0.34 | 301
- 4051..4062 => 1.26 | 280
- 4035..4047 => 0.80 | 296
